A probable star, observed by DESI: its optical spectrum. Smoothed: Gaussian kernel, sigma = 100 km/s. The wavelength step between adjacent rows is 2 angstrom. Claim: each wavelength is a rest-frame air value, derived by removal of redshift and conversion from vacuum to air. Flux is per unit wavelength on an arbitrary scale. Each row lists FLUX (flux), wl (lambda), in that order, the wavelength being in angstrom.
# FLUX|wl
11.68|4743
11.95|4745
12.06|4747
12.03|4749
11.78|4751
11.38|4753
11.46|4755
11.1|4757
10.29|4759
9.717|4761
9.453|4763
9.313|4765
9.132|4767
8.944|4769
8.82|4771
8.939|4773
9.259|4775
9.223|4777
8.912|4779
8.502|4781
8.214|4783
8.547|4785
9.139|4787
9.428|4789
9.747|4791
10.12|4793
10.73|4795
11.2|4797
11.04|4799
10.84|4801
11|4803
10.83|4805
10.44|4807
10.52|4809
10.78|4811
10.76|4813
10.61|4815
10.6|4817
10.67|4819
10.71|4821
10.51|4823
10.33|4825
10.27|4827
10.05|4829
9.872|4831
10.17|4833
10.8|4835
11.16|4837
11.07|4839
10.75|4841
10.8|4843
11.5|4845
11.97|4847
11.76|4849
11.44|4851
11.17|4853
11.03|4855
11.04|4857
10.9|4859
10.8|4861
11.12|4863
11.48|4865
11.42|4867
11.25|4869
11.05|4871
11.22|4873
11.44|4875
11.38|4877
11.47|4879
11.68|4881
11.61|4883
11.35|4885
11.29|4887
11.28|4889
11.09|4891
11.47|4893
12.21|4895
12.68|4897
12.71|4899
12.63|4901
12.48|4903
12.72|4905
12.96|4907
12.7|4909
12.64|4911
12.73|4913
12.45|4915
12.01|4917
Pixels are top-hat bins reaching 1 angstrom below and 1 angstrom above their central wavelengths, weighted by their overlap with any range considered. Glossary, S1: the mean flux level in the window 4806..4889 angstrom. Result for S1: 11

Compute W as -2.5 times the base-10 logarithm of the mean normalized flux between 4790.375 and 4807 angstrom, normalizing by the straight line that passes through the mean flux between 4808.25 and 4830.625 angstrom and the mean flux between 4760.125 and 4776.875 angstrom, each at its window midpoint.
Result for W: -0.08 mag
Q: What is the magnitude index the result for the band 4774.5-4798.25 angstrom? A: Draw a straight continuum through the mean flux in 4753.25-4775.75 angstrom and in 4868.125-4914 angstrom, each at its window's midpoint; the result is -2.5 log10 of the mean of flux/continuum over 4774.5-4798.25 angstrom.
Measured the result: 0.08 mag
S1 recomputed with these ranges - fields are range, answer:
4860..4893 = 11.3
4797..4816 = 10.8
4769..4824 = 9.98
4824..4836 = 10.2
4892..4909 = 12.5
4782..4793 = 9.12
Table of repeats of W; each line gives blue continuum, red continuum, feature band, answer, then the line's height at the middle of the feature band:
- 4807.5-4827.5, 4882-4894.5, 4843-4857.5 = -0.042 mag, 11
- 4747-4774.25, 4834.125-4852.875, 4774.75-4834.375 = 0.069 mag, 10.8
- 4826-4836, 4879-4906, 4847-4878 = -0.016 mag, 11.1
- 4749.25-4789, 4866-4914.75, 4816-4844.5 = 0.021 mag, 10.8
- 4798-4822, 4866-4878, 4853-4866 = 0.011 mag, 11.2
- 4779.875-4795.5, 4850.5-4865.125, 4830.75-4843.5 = -0.015 mag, 10.5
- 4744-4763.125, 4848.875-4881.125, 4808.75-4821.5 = 0.055 mag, 11.2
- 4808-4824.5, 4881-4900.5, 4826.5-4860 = 0.011 mag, 11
